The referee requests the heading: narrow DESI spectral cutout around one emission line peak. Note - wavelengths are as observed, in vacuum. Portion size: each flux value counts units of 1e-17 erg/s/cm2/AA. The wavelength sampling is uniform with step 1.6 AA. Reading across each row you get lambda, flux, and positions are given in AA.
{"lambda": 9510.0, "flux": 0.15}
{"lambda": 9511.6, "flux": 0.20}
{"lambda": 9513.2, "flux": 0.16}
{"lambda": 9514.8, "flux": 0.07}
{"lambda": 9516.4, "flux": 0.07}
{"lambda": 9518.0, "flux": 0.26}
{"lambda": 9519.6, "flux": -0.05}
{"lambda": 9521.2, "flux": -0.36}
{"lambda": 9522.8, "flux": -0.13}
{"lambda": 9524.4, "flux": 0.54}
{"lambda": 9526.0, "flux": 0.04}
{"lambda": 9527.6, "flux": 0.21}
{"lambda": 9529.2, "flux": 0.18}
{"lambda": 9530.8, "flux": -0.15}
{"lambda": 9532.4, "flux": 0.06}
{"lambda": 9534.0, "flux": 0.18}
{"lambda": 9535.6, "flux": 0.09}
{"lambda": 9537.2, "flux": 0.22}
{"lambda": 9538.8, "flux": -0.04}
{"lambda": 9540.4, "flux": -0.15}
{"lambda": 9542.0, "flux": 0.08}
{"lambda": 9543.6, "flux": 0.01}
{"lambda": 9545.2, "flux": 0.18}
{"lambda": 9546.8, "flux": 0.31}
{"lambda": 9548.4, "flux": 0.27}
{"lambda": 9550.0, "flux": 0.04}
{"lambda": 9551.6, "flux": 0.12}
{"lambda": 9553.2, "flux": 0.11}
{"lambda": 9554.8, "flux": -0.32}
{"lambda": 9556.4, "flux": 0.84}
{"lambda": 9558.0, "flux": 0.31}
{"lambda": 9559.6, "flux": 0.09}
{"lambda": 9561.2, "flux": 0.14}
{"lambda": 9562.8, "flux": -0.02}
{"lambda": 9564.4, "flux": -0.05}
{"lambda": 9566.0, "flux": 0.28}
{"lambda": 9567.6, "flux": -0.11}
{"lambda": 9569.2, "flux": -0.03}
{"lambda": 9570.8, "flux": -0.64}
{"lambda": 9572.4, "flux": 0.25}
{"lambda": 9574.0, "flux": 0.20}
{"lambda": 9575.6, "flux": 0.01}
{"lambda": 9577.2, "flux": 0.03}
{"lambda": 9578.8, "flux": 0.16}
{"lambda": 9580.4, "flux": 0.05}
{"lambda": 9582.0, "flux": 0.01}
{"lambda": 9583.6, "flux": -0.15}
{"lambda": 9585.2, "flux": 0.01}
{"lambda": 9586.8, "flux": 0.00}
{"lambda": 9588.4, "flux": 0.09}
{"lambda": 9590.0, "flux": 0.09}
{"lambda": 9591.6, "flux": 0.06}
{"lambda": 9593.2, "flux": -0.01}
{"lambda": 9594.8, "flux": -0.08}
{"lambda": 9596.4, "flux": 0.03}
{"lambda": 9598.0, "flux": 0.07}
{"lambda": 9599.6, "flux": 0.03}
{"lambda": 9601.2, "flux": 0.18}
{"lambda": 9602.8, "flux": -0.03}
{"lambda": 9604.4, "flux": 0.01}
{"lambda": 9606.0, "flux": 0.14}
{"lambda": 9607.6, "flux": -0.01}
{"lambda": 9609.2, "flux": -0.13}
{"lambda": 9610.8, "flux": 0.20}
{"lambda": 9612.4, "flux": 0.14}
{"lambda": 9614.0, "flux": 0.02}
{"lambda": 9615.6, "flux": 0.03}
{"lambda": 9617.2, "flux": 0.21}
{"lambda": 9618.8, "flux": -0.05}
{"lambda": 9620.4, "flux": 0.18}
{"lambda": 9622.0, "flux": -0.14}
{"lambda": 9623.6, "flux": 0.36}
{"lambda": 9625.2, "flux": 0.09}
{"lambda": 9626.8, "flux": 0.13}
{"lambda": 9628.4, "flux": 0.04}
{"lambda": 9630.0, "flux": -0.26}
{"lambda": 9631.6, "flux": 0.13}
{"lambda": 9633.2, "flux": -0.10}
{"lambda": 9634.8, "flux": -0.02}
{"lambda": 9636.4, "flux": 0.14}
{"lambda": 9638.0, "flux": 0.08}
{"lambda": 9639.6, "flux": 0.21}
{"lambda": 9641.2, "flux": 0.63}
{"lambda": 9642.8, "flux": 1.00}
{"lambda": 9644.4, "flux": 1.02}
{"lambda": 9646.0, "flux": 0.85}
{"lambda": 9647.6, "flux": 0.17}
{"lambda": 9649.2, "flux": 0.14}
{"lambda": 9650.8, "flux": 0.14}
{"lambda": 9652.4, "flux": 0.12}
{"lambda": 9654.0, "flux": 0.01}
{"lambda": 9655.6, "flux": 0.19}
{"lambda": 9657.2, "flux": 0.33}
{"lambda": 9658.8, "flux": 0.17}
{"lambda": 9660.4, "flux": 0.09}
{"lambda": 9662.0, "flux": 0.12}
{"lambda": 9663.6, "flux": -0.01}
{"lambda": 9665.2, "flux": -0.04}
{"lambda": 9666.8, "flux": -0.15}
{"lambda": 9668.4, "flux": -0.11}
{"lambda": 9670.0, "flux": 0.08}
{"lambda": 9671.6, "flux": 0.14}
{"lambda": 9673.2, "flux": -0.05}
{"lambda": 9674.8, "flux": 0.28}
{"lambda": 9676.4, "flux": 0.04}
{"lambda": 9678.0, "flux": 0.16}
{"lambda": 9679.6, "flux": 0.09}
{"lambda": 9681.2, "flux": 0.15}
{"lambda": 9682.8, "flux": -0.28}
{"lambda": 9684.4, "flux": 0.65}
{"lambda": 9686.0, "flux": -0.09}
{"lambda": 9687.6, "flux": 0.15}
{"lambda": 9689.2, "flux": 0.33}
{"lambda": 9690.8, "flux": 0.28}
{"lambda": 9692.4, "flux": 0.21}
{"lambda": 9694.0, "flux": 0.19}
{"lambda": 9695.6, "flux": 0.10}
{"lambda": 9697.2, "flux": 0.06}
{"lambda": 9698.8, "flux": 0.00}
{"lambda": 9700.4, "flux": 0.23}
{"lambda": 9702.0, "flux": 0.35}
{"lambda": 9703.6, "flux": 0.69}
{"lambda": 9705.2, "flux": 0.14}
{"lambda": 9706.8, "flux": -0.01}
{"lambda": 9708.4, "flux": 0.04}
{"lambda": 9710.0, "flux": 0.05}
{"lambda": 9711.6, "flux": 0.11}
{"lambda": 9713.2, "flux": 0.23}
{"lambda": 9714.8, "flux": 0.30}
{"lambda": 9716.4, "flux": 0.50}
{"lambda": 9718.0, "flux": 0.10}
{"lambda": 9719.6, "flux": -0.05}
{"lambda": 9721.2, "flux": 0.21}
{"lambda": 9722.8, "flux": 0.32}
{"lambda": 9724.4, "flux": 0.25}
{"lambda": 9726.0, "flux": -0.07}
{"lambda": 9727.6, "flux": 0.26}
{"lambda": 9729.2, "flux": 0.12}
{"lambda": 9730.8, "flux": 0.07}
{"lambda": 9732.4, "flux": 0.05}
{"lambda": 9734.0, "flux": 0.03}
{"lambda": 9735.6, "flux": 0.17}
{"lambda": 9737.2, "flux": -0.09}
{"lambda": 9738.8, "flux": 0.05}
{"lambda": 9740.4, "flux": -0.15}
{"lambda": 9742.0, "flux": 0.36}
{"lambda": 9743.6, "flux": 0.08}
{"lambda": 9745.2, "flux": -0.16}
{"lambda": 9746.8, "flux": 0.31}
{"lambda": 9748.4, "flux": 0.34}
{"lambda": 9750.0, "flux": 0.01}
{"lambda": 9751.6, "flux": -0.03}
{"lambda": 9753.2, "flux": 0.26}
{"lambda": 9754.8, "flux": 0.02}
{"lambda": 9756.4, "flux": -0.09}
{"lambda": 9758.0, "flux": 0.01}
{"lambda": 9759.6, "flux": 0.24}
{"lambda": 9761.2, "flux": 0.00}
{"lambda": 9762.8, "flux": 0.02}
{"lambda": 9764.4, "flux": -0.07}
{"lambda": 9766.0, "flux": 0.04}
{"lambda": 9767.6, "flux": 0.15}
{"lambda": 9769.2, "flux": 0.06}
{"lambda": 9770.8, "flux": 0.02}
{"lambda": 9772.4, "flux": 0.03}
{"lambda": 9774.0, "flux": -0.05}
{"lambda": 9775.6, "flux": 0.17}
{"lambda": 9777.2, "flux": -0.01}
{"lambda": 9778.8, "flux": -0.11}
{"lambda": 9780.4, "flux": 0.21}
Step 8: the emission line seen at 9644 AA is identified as H-beta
